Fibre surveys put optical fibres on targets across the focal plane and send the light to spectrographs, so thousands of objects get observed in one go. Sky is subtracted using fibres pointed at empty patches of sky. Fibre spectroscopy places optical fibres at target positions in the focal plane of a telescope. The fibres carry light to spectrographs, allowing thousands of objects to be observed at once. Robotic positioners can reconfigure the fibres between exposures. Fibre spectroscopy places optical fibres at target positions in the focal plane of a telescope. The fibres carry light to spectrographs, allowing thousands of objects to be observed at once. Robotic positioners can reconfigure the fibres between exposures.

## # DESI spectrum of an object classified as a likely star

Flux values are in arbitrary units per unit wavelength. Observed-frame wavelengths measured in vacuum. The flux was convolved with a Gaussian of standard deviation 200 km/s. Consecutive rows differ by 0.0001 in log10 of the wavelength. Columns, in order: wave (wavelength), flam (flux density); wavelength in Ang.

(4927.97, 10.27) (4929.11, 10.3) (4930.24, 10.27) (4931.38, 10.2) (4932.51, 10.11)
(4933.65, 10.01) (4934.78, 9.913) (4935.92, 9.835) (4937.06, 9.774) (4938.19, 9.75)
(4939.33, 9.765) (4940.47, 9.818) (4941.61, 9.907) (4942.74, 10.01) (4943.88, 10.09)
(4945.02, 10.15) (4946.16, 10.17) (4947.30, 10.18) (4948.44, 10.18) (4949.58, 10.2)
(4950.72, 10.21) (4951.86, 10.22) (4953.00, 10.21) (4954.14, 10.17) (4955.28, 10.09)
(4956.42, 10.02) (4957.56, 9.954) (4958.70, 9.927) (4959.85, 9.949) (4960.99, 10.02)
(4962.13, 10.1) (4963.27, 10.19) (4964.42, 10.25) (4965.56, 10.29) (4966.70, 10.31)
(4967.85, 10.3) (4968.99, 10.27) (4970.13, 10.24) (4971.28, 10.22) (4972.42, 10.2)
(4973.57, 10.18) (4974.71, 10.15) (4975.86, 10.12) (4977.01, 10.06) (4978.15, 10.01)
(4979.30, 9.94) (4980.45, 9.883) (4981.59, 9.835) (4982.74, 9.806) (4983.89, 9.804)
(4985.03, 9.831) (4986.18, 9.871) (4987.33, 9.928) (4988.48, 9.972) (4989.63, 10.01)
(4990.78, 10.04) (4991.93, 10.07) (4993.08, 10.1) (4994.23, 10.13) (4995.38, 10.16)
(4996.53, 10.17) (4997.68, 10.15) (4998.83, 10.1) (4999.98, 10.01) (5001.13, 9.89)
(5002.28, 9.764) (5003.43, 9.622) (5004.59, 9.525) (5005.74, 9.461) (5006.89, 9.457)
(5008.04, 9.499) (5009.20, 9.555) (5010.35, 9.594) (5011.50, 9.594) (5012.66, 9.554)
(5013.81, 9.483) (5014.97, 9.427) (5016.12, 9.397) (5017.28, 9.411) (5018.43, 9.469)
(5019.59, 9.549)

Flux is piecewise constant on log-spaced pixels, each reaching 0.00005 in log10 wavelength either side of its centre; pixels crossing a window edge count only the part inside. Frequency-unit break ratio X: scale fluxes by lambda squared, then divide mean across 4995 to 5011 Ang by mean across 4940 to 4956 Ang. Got 0.99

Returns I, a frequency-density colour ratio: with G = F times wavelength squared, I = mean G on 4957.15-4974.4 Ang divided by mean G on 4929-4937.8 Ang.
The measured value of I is 1.0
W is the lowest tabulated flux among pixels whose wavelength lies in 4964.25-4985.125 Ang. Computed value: 9.804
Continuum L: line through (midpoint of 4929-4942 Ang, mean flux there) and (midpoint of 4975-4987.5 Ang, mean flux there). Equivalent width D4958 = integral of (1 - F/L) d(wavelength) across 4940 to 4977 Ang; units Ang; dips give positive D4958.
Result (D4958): -0.7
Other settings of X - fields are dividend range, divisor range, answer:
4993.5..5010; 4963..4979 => 0.98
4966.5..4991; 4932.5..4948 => 1.02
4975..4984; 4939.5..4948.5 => 1.00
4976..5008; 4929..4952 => 1.01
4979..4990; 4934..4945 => 1.02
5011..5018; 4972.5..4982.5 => 0.96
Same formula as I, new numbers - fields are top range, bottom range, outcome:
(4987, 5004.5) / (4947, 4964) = 1.00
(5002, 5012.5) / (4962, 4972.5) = 0.95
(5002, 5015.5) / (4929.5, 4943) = 0.99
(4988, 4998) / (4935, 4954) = 1.03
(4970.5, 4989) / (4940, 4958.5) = 1.00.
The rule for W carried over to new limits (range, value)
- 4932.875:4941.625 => 9.75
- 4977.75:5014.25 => 9.457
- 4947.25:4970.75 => 9.927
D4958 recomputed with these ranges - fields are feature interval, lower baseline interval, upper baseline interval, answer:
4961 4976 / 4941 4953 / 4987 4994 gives -0.2 Ang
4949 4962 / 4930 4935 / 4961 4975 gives 0.1 Ang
